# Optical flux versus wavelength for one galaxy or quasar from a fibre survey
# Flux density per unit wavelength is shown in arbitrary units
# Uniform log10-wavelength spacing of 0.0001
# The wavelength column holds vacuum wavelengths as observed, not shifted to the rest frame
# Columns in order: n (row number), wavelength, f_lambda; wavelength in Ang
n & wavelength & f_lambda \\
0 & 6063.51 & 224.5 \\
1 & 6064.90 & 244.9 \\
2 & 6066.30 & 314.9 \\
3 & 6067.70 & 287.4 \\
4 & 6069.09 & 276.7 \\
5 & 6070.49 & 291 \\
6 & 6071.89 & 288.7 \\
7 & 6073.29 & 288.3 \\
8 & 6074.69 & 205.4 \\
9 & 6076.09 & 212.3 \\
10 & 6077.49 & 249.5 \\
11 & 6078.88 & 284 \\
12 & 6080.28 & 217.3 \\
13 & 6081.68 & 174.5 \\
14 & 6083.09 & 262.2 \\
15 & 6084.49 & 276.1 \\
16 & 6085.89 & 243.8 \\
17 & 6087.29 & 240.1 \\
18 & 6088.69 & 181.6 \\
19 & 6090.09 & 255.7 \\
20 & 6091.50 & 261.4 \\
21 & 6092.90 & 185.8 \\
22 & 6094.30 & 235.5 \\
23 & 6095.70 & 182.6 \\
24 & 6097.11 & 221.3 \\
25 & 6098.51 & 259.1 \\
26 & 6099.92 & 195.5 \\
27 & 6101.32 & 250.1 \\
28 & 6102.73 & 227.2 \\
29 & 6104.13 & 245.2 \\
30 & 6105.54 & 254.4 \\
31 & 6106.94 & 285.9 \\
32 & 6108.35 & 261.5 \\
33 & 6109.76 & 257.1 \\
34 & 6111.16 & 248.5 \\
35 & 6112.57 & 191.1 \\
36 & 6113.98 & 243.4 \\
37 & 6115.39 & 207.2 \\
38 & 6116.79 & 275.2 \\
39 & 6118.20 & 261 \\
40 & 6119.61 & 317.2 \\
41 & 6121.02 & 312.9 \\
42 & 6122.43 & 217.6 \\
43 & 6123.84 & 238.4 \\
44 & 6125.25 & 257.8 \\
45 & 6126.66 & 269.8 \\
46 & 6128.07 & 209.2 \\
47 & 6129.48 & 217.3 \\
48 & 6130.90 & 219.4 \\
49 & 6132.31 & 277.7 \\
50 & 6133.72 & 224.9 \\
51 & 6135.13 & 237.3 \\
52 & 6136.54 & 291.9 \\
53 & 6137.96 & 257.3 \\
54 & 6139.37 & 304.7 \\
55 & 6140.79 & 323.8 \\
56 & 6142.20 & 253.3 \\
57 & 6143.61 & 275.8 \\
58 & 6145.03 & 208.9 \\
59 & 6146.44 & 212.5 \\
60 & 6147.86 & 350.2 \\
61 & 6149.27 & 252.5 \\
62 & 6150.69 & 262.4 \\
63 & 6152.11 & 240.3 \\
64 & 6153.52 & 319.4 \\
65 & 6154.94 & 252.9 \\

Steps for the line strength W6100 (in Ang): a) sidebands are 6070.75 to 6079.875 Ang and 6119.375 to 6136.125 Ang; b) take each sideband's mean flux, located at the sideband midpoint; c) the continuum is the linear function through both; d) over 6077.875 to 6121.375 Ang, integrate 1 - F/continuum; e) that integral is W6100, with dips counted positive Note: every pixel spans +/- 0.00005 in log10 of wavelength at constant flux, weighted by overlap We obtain 1.8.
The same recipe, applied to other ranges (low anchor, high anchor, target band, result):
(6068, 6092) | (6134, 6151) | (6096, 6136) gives 2.2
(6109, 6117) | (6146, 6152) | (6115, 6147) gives -0.6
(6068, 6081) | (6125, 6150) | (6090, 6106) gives 1.7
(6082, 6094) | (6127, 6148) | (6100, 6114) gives 0.0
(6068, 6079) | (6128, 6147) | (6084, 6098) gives 1.7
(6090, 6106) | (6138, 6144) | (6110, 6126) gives 0.3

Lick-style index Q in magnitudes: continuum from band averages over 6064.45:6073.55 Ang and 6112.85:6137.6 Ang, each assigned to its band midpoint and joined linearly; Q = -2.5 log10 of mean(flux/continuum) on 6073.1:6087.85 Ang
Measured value 0.16 mag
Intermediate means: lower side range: 285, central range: 240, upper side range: 251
